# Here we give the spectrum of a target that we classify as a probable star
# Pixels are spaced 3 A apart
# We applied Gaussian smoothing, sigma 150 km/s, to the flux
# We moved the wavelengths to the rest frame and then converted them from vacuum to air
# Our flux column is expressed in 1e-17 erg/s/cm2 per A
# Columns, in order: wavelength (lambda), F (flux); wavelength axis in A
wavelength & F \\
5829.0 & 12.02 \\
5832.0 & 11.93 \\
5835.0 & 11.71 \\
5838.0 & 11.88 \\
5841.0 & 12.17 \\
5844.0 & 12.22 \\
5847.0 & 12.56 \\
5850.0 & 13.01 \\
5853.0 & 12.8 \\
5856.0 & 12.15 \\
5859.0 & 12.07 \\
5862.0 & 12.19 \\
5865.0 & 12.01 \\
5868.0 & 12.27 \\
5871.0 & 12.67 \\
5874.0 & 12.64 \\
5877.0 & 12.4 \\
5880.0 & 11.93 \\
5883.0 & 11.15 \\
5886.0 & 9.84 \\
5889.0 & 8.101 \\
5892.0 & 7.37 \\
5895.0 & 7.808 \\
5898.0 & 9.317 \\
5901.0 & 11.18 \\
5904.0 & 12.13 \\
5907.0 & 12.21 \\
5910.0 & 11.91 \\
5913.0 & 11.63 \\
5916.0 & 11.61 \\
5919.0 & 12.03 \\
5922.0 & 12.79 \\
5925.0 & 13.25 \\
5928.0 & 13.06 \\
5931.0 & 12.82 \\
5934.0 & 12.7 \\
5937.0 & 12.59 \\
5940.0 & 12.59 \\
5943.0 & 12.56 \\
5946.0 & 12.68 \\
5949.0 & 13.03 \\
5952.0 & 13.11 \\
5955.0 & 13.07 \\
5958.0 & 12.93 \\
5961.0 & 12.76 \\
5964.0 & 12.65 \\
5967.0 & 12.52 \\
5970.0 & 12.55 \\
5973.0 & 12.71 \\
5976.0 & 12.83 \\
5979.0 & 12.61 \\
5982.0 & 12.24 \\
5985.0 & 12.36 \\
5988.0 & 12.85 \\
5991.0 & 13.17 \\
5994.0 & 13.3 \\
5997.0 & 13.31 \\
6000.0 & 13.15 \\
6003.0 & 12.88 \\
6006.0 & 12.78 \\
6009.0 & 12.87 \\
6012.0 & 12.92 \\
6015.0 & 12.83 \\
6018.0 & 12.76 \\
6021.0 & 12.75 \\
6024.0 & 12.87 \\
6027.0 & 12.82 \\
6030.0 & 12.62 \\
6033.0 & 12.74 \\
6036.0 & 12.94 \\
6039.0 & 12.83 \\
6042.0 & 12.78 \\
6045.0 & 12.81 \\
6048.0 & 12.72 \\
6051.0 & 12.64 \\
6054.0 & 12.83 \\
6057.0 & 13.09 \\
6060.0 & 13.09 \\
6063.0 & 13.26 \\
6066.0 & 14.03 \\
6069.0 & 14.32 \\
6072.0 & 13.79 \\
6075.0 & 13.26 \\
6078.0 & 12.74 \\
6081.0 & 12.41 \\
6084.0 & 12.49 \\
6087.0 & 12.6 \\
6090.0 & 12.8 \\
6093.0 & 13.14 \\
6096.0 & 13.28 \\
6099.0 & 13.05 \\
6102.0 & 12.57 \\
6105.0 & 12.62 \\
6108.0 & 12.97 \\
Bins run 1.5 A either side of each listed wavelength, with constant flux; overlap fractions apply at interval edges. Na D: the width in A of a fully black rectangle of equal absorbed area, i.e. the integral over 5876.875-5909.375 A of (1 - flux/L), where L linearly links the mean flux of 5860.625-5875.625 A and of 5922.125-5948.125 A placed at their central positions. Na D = 5.8 A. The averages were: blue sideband 12.4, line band 10.3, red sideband 12.8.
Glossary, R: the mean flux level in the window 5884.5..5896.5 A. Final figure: 8.28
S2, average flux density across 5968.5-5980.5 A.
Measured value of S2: 12.7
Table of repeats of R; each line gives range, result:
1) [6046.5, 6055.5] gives 12.7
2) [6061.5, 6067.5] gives 13.6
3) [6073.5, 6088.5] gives 12.7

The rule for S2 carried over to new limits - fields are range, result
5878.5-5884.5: 11.5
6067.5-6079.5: 13.5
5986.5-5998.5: 13.2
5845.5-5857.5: 12.6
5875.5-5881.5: 12.2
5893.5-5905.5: 10.1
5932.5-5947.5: 12.6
